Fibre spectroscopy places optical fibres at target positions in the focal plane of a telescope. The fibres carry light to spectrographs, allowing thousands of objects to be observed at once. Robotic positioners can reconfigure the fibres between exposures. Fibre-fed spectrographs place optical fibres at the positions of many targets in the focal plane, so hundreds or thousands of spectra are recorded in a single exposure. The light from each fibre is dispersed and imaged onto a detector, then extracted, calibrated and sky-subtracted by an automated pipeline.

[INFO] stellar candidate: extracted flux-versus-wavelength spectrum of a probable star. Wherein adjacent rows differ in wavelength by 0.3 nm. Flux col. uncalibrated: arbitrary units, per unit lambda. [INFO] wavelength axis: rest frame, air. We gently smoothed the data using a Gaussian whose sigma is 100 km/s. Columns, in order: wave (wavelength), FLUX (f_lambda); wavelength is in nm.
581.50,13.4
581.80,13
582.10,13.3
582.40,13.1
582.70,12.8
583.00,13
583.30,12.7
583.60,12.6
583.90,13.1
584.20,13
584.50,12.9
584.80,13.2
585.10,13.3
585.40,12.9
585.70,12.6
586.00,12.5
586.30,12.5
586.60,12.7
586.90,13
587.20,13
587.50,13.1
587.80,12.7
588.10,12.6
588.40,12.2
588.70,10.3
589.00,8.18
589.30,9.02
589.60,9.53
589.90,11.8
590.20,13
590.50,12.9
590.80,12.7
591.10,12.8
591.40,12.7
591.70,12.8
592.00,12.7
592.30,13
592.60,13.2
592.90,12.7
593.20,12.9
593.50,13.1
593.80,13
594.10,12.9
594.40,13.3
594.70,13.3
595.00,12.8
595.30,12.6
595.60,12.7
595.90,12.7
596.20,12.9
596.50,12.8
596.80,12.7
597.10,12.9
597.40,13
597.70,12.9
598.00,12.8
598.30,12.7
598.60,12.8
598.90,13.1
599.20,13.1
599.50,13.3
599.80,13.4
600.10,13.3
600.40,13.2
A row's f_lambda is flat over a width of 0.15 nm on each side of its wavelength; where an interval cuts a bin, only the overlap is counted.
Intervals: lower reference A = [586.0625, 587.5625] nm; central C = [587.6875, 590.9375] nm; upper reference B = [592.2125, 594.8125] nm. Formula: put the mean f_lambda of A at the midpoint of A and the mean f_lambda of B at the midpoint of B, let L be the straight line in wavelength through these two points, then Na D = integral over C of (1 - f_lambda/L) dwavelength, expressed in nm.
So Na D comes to 0.40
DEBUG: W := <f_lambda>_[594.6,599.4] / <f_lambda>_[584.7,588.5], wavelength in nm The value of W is 1.01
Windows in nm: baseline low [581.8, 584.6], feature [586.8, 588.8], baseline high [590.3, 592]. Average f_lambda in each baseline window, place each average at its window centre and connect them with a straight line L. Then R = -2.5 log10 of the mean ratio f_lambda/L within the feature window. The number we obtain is 0.034 mag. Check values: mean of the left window 12.9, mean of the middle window 12.5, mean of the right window 12.8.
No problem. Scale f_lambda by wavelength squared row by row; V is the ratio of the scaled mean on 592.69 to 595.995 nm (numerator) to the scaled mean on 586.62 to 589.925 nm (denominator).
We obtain 1.15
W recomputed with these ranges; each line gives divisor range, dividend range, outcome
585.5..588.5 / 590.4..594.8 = 1.02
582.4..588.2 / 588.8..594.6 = 0.95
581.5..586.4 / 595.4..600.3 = 1.00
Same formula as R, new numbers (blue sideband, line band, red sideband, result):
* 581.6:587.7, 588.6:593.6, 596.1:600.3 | 0.09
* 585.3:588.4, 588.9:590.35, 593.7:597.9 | 0.23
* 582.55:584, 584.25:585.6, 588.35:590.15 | -0.08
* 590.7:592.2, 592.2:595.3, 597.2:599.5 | -0.02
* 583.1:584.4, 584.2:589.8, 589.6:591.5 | 0.05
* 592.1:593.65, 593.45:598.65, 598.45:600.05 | 0.01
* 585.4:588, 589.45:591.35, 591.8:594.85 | 0.07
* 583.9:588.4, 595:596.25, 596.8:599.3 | 0.01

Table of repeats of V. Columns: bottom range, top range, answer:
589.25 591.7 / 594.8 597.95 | 1.09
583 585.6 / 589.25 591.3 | 0.93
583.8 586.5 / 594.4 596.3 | 1.03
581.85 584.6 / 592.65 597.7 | 1.04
